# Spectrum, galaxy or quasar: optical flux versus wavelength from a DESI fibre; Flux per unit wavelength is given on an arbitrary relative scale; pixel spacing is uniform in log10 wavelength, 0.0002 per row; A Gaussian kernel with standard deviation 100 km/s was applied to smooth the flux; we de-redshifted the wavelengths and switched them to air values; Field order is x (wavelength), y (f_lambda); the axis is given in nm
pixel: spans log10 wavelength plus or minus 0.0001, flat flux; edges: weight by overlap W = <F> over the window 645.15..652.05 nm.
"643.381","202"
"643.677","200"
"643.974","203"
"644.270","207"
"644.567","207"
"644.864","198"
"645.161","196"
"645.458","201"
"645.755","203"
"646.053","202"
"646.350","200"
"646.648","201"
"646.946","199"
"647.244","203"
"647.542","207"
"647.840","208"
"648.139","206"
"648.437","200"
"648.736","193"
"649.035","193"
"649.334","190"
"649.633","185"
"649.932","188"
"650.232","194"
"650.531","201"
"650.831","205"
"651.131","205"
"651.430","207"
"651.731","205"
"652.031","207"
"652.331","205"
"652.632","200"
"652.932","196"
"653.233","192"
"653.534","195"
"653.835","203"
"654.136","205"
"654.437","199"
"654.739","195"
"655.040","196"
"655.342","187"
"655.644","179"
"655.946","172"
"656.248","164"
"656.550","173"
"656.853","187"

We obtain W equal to 200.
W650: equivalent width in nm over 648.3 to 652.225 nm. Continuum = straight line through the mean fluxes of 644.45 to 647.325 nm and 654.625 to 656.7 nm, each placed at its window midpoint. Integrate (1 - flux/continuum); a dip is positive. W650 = -0.13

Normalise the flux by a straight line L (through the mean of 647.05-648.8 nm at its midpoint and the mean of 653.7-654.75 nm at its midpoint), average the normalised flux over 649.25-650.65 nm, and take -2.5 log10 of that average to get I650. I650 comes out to 0.06 mag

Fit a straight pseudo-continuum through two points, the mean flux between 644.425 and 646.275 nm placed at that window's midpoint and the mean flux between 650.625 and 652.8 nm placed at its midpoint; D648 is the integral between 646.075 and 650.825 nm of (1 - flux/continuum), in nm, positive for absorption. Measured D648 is 0.11 nm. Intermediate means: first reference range 201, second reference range 205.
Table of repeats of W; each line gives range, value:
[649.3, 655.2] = 199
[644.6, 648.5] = 202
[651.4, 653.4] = 201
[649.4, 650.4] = 189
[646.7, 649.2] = 201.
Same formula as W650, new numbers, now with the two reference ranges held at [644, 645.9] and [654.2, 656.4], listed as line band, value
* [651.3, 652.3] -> -0.08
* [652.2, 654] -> -0.09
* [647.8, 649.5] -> -0.01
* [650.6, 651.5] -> -0.06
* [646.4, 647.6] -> -0.02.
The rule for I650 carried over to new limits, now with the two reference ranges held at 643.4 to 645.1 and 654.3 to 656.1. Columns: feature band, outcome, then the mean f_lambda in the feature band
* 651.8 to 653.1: -0.06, 202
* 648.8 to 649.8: 0.03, 190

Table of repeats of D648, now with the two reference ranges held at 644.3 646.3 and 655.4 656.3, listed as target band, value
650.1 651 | -0.06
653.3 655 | -0.19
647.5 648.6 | -0.06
